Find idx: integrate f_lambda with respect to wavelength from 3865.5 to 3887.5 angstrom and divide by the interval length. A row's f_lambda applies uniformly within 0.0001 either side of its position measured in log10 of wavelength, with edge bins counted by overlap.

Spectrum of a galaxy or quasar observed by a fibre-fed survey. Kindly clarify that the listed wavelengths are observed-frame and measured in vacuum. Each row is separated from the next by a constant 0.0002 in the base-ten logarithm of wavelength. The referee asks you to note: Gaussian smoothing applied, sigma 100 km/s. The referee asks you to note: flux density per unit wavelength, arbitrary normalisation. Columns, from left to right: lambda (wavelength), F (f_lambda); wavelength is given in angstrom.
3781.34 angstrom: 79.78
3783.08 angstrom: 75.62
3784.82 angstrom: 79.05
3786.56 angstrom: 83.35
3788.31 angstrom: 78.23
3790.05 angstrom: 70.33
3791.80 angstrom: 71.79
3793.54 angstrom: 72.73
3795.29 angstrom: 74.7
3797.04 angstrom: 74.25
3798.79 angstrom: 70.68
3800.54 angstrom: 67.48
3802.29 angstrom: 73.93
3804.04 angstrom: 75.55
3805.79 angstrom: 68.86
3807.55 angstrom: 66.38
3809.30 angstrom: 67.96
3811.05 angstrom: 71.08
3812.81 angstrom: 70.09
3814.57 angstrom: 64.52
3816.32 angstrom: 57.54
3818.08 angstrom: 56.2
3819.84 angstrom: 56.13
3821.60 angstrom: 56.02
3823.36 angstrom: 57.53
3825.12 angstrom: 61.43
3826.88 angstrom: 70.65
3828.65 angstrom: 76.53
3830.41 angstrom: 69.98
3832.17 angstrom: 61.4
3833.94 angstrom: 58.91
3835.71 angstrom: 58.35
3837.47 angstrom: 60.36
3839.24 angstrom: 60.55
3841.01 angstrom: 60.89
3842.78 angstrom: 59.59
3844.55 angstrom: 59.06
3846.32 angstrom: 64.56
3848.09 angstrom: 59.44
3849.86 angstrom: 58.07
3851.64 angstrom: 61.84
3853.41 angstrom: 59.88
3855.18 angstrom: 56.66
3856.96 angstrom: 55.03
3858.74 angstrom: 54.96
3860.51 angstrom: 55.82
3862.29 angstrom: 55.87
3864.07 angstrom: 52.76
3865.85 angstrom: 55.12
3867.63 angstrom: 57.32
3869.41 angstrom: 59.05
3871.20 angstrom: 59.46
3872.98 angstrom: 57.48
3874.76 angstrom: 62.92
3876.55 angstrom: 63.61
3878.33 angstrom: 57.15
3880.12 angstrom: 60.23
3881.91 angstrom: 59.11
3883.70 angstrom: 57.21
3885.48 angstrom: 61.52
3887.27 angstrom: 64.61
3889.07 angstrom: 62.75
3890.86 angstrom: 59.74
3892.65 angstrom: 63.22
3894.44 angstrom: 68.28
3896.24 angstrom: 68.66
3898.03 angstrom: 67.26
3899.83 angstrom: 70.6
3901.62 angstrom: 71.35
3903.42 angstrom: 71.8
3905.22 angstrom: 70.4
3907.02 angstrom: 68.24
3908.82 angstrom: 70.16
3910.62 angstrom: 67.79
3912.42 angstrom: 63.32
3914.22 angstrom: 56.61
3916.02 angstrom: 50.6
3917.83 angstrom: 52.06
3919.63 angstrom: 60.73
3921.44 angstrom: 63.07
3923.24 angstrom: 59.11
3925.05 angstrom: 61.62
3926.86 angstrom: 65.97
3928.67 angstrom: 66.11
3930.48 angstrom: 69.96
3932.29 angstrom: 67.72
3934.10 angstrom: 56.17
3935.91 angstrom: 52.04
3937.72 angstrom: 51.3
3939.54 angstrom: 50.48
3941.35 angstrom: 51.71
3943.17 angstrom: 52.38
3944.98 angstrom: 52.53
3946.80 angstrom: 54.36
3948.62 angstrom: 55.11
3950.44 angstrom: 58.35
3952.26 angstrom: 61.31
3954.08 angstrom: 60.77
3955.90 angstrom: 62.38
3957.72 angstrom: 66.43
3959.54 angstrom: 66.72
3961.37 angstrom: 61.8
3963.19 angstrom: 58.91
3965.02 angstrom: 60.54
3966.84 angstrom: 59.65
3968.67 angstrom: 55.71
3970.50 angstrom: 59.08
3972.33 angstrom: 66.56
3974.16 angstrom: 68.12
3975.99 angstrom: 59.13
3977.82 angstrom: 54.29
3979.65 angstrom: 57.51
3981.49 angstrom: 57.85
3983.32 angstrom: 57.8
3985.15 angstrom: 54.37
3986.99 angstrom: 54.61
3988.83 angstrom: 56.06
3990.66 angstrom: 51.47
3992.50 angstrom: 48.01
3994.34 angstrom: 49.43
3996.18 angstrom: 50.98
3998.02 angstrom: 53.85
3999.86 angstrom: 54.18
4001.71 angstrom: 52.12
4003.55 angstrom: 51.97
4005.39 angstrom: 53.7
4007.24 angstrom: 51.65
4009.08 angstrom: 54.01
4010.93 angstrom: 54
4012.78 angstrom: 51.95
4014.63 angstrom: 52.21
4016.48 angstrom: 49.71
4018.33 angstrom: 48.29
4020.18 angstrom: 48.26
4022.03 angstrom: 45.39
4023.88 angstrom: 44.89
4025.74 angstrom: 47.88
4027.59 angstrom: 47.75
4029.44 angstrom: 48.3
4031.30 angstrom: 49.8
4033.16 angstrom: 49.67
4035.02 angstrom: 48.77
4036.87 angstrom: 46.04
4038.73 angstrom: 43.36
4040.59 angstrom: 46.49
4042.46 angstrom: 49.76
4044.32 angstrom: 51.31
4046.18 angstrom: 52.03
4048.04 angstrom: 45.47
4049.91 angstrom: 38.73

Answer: 59.6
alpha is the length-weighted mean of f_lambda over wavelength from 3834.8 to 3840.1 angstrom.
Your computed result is 59.8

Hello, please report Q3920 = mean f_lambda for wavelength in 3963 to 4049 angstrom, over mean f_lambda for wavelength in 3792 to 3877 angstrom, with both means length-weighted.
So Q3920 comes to 0.84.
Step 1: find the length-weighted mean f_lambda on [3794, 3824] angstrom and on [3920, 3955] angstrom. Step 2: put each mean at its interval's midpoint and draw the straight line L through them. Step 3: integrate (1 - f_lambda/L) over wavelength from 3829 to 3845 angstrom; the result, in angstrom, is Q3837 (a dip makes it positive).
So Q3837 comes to 0.8 angstrom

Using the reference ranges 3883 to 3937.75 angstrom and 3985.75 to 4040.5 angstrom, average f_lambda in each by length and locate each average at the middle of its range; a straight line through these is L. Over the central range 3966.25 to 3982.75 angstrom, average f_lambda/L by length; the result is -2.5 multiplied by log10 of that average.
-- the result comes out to -0.09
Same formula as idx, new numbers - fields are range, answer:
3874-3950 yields 61.4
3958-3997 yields 57.7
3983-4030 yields 51.2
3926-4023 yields 56.3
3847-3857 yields 58.9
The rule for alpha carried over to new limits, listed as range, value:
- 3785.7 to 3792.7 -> 75.9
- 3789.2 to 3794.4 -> 71.7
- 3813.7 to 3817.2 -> 61.1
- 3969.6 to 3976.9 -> 63.2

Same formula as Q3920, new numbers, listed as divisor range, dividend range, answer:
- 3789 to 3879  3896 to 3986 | 0.97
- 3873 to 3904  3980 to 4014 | 0.83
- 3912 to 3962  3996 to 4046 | 0.85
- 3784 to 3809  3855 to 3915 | 0.85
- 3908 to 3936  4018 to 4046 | 0.78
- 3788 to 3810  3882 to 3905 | 0.91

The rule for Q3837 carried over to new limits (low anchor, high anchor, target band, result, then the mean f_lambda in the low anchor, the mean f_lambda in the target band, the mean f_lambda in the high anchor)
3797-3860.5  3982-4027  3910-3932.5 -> -1.8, 63.1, 61.7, 51.6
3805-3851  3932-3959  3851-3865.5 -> 1.1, 62.7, 56.5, 56.8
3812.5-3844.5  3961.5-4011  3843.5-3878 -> 1.3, 61.8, 58.4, 55.9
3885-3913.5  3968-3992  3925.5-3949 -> 1.9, 66.9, 57.5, 57.7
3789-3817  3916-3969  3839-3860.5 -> 2.4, 70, 59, 59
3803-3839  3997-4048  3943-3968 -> -2.3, 64.2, 59.6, 49.8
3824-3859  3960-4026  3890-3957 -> -4.3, 61.5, 61.4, 54.5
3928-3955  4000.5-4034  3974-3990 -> -1.1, 57.3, 57.2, 50.1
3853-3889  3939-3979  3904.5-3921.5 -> -1.0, 58.4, 62.2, 59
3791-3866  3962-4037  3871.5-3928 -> -3.8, 63.3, 63.1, 53.4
